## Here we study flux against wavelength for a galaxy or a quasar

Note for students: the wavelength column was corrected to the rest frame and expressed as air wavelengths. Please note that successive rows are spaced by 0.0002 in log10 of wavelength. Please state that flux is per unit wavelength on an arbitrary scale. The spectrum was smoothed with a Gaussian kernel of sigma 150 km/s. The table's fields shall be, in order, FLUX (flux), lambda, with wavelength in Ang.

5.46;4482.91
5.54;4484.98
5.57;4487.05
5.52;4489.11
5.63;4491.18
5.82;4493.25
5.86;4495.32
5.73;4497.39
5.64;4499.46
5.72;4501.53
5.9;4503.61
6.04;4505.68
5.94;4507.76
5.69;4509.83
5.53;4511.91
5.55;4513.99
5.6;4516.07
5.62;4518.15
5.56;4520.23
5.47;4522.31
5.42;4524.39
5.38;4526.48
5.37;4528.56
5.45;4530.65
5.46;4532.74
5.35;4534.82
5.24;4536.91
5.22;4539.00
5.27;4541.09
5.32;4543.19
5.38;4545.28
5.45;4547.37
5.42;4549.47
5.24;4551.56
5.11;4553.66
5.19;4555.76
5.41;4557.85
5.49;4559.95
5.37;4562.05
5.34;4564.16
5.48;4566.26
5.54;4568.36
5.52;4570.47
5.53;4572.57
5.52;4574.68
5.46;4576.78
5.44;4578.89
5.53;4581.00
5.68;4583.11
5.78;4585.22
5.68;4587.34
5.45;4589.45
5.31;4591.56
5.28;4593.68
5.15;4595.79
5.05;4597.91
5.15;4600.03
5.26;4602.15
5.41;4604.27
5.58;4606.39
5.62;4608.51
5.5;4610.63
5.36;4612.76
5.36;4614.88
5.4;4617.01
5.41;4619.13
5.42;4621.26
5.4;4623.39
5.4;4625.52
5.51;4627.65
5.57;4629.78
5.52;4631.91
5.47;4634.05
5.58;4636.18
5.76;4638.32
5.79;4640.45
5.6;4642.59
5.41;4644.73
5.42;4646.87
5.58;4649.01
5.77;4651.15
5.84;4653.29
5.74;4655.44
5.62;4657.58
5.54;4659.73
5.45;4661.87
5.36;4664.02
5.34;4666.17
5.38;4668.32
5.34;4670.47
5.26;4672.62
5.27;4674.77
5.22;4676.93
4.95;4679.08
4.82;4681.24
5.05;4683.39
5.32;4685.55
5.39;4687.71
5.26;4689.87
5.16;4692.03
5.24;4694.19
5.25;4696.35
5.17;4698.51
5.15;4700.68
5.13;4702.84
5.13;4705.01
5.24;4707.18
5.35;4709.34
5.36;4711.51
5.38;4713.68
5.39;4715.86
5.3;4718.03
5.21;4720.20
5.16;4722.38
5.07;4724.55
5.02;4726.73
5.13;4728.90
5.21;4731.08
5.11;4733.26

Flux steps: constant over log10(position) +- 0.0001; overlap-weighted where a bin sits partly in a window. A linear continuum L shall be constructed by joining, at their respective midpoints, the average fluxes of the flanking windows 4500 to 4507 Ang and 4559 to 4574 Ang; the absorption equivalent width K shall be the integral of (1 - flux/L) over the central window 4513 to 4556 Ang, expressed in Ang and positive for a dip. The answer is 2.1 Ang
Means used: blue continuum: 5.87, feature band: 5.39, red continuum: 5.47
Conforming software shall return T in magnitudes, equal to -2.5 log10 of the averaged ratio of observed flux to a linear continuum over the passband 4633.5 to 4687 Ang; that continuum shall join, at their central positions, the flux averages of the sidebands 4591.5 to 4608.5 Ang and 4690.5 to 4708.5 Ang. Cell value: -0.041 mag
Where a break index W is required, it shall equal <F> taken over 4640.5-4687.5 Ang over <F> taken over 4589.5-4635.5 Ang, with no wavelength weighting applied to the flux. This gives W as 1.00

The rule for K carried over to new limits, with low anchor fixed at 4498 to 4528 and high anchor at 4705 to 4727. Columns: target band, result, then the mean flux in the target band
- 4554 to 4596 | 0.50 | 5.46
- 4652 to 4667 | -0.57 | 5.56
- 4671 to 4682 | 0.42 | 5.12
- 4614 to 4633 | -0.05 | 5.44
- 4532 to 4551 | 0.84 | 5.34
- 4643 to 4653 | -0.35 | 5.57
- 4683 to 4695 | 0.12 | 5.25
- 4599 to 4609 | 0.14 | 5.39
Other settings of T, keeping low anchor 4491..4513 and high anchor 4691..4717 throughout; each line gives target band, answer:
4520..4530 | 0.06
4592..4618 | 0.03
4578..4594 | 0.01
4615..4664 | -0.03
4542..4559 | 0.07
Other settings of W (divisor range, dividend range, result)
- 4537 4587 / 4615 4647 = 1.02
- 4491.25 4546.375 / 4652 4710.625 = 0.95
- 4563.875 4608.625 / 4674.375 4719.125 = 0.96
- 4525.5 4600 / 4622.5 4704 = 1.00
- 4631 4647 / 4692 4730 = 0.94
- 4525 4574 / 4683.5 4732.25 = 0.97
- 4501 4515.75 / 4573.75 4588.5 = 0.97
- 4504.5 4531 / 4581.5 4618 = 0.97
